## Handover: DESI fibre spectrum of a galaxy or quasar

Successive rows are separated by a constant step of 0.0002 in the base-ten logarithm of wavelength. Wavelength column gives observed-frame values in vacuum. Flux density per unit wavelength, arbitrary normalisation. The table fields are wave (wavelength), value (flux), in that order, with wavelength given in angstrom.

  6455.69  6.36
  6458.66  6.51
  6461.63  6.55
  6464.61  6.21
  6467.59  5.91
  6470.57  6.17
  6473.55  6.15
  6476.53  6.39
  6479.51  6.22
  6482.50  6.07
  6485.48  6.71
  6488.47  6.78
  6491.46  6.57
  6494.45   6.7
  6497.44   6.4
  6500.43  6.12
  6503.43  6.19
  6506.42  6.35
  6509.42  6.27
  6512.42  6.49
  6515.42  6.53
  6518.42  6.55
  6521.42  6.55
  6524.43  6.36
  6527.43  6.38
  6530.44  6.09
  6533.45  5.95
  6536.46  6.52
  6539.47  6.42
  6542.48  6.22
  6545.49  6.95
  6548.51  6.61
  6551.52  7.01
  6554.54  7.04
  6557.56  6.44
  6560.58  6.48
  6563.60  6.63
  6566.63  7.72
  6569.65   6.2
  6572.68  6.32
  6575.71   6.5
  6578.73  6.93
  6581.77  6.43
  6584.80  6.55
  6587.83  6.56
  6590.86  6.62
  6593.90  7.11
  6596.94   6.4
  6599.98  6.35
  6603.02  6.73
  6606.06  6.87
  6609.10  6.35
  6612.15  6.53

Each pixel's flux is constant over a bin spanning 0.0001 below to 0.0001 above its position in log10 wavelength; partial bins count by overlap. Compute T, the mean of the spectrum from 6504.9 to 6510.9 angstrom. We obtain 6.31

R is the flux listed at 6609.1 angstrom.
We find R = 6.35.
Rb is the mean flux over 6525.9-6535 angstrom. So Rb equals 6.14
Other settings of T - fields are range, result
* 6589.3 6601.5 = 6.62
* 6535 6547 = 6.53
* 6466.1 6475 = 6.08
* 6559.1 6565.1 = 6.56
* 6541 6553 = 6.7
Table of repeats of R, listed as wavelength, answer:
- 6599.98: 6.35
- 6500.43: 6.12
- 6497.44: 6.4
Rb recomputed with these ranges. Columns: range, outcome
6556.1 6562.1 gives 6.46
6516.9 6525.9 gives 6.49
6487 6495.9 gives 6.68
